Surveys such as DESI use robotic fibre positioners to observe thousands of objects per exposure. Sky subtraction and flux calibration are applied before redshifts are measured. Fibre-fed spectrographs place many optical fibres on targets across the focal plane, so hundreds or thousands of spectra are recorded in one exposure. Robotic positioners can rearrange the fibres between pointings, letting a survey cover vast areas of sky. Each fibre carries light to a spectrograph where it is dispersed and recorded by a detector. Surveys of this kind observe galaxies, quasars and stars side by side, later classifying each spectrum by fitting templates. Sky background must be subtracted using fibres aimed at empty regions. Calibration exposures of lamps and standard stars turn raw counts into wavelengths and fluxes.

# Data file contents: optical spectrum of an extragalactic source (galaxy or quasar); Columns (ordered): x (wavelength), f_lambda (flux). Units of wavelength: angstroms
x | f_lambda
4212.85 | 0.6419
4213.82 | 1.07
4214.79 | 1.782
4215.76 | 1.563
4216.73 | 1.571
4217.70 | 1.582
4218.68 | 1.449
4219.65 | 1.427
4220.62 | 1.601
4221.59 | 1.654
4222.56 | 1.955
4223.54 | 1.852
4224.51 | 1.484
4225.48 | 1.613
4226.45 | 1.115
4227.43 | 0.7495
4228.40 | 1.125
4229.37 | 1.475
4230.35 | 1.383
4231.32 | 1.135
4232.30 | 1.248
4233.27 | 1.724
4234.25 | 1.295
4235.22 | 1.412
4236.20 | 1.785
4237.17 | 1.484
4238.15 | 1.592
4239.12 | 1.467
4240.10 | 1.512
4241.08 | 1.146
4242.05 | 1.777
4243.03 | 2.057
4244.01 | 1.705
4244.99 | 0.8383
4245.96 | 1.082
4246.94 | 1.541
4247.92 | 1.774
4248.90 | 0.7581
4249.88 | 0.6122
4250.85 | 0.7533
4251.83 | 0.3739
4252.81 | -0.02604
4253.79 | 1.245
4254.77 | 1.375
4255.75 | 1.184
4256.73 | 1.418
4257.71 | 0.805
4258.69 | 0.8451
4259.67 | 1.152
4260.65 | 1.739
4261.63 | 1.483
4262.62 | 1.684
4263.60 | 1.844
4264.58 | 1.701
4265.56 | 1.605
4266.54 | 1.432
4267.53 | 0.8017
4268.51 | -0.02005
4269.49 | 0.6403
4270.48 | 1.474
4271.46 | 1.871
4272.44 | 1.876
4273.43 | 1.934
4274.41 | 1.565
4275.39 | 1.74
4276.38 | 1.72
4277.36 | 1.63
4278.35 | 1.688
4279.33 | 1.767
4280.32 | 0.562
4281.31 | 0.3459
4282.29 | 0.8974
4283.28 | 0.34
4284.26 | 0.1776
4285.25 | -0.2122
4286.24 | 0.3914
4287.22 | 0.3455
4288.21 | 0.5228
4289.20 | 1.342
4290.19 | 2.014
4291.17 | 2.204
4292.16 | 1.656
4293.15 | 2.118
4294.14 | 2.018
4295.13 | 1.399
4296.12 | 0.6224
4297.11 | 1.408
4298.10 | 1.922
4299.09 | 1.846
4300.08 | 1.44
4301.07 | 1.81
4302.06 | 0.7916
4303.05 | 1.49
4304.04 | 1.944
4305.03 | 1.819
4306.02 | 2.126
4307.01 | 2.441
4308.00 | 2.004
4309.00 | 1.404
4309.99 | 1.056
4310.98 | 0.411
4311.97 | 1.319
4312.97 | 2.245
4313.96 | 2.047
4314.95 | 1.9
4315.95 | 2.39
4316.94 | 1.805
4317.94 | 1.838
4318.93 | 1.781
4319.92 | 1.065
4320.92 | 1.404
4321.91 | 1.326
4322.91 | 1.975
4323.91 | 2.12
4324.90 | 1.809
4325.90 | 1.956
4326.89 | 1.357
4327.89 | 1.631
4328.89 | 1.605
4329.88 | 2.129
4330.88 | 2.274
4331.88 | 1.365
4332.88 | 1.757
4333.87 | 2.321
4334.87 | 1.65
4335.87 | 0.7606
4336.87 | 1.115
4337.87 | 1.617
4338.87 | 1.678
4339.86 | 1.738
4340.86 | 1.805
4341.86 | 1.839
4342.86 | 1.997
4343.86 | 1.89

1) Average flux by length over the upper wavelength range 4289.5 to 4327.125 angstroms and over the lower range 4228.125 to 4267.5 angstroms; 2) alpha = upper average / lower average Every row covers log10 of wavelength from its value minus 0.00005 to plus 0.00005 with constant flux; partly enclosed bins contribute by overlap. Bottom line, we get 1.29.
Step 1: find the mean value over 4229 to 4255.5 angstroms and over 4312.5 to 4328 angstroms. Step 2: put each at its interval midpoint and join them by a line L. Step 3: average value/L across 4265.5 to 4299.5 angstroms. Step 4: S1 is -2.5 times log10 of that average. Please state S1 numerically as 0.24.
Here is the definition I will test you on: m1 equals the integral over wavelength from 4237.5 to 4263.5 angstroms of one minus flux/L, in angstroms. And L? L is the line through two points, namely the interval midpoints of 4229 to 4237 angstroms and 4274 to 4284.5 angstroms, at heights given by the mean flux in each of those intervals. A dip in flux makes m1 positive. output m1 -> 1.8 angstroms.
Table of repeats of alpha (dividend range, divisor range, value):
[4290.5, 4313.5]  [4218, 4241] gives 1.12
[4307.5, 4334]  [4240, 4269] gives 1.42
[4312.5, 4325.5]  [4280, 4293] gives 2.14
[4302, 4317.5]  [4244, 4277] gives 1.38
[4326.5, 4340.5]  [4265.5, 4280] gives 1.15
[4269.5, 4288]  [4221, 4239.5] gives 0.75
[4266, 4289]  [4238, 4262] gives 0.85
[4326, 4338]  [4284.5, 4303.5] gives 1.26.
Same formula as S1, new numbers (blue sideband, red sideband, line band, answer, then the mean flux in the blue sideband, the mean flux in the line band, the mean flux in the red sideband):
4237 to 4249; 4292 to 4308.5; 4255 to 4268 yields 0.13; 1.46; 1.36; 1.7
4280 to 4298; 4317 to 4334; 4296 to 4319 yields -0.20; 1.03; 1.68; 1.74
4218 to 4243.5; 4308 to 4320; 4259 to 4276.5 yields 0.08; 1.48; 1.45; 1.64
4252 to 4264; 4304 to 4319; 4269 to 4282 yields -0.04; 1.2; 1.44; 1.78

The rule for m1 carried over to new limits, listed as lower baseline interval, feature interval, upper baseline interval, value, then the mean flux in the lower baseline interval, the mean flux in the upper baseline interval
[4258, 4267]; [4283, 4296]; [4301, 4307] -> 4.3 angstroms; 1.48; 1.72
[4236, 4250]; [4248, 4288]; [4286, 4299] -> 9.2 angstroms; 1.42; 1.42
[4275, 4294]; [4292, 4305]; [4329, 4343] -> -3.0 angstroms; 1.13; 1.71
